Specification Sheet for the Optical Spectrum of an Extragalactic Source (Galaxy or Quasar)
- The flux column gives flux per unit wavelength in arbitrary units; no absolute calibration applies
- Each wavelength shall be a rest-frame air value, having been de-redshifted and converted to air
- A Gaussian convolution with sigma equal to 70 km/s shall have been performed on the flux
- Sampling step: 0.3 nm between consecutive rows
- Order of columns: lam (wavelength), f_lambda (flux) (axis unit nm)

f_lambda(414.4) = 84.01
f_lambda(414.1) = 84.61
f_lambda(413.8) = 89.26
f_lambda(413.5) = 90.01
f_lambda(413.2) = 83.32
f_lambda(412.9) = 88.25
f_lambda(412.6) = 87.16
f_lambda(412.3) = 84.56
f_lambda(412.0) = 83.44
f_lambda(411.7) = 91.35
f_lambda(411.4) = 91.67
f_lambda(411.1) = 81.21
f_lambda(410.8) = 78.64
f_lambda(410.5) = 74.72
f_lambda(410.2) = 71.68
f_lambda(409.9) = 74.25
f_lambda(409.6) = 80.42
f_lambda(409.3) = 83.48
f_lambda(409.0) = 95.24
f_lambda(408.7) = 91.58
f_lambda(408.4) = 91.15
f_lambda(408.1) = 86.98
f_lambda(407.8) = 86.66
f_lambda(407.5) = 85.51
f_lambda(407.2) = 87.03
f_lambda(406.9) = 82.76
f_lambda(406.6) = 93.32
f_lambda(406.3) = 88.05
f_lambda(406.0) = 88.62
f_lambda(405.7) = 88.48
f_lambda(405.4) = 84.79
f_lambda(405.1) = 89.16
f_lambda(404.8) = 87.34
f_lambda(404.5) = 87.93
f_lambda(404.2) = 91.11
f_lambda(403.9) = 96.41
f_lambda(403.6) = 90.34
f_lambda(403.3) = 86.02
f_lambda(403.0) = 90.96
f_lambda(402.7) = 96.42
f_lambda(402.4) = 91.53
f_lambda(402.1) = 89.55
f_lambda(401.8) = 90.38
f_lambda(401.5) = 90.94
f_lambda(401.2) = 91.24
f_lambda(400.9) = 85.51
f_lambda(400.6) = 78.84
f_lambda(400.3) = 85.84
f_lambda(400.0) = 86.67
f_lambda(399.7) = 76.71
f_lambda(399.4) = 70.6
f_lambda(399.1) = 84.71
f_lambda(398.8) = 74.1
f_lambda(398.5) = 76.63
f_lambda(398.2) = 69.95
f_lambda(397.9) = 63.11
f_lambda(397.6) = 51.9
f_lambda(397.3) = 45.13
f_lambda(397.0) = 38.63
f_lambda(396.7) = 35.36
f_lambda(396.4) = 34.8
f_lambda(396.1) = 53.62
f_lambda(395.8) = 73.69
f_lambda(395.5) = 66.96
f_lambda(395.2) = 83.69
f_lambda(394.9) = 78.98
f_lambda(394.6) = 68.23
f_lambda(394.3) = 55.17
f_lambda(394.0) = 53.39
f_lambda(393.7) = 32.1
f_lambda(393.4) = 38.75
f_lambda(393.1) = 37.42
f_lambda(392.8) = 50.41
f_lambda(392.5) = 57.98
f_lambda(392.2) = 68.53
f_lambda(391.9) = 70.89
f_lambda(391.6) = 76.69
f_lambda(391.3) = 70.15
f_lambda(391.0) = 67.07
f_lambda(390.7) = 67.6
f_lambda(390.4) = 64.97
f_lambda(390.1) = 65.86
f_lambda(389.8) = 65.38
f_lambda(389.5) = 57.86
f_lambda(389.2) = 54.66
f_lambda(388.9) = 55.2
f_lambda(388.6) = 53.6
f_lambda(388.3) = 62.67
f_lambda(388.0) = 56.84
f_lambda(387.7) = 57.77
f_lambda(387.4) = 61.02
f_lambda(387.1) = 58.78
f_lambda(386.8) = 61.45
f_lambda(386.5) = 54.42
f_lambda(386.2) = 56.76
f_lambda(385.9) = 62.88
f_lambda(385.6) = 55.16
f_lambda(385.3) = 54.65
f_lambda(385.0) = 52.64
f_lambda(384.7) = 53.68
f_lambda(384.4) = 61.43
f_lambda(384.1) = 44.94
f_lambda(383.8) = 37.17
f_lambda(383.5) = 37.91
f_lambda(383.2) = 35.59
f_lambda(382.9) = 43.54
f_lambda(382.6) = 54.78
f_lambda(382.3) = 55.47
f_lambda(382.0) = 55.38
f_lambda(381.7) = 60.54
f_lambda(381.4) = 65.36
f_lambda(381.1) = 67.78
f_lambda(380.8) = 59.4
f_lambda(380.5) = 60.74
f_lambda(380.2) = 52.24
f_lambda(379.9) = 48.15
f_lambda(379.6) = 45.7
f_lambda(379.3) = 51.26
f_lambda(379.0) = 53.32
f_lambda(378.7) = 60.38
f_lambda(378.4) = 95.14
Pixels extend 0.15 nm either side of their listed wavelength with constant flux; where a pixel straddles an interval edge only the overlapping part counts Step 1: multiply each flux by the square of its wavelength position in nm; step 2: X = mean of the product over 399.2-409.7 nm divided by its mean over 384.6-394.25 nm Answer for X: 1.63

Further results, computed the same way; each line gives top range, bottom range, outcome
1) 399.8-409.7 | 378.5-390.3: 1.77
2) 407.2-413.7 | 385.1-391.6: 1.57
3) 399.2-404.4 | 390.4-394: 1.59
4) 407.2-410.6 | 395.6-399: 1.57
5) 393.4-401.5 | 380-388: 1.29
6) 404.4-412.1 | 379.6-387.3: 1.80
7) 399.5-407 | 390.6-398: 1.61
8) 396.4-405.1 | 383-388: 1.60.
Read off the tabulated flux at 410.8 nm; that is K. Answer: 78.64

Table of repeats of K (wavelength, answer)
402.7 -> 96.42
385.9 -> 62.88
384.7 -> 53.68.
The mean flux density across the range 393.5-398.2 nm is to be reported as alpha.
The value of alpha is 55.9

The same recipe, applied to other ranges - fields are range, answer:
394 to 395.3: 69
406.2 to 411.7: 84.8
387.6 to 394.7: 58.7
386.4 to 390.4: 59.2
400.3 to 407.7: 88.8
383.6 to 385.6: 50.8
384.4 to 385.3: 54.8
